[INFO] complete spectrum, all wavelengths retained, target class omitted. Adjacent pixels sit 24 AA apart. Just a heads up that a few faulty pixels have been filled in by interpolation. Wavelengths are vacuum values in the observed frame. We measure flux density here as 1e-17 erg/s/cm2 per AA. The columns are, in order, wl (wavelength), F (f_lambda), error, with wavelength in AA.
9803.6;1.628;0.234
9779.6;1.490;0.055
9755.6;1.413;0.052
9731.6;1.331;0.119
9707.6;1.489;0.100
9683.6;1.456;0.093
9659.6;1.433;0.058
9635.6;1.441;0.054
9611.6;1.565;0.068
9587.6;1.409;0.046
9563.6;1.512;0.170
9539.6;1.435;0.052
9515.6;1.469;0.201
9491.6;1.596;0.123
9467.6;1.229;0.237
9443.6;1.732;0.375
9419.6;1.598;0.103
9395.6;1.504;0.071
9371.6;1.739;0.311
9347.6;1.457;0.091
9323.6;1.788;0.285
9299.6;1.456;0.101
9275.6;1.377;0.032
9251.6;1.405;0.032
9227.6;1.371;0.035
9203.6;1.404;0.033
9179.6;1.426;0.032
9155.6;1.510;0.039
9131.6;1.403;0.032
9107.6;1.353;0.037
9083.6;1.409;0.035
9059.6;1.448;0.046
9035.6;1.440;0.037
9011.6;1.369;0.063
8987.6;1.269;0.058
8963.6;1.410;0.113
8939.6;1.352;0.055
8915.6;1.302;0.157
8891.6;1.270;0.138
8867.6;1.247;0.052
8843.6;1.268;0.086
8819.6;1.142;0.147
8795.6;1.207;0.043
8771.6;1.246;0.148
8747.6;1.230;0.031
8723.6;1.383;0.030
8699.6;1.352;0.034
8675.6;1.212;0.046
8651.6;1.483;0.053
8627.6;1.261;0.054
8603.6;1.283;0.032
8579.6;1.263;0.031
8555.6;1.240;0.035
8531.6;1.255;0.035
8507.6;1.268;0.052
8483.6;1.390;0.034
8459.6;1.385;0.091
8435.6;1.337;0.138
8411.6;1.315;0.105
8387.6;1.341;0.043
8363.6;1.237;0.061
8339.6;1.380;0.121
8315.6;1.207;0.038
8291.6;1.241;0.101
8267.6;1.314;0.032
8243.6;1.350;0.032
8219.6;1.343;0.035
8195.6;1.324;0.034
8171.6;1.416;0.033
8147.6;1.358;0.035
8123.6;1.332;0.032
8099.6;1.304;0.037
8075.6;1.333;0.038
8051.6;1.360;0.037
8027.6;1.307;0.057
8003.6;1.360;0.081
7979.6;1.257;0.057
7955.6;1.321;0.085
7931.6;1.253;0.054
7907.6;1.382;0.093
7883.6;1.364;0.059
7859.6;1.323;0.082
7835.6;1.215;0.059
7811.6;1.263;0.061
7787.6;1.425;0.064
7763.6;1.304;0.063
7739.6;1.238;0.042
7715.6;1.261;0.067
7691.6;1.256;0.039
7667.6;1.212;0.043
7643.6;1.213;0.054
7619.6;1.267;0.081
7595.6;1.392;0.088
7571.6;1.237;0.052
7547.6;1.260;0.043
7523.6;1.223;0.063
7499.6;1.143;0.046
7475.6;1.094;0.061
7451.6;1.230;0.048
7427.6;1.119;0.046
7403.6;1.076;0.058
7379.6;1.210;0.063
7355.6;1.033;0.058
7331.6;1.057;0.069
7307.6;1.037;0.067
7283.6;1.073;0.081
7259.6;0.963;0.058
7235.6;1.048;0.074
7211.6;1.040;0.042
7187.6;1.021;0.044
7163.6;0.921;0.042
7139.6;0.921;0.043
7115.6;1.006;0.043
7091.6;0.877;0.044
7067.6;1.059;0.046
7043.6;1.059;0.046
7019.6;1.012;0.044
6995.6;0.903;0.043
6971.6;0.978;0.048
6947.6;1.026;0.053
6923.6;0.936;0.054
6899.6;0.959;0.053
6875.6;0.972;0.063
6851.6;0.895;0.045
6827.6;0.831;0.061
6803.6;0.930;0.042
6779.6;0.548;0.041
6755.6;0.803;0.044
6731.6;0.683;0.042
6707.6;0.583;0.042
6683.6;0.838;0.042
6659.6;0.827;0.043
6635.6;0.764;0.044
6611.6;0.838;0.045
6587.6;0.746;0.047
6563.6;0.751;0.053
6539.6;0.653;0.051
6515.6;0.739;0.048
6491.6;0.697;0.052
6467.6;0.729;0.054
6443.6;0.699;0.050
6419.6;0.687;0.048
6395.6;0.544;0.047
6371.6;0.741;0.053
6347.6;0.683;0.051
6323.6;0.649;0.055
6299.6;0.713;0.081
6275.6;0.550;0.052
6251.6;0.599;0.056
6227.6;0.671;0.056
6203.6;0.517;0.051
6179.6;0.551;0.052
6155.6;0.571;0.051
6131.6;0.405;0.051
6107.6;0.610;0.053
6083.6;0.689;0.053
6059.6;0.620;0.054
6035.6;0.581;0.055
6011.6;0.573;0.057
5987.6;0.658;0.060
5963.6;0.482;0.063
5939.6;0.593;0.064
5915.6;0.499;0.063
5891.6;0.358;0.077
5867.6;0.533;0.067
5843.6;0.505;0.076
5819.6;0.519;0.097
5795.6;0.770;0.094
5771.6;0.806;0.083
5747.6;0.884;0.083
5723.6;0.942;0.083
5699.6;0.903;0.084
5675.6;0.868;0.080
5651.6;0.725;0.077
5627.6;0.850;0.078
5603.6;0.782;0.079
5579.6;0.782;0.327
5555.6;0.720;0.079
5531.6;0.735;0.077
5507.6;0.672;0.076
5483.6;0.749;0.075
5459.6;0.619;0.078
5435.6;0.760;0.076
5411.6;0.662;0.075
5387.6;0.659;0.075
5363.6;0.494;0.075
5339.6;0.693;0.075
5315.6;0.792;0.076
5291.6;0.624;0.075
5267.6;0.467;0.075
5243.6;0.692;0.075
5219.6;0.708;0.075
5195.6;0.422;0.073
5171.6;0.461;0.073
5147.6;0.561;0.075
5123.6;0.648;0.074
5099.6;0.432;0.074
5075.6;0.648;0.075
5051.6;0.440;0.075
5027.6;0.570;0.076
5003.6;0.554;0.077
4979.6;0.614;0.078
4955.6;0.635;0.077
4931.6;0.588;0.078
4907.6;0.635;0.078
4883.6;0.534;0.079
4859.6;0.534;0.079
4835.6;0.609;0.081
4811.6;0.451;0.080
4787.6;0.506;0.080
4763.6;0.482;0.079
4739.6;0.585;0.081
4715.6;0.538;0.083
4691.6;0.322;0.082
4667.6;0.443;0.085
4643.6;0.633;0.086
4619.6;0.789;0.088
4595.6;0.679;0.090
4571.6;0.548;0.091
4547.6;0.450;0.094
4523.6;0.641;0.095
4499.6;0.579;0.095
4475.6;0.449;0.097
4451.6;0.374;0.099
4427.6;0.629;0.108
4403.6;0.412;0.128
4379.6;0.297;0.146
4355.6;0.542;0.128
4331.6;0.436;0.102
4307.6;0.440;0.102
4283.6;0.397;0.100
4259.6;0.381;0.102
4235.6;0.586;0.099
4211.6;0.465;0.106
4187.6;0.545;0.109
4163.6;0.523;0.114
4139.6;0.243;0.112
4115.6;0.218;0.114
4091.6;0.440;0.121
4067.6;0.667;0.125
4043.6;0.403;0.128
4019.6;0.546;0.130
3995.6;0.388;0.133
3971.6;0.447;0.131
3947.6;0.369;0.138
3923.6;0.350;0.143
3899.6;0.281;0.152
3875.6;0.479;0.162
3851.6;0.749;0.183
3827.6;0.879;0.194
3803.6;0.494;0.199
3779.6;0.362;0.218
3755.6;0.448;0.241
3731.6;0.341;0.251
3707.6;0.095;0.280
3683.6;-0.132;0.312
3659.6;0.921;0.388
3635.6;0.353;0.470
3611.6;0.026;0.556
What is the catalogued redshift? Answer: 0.707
